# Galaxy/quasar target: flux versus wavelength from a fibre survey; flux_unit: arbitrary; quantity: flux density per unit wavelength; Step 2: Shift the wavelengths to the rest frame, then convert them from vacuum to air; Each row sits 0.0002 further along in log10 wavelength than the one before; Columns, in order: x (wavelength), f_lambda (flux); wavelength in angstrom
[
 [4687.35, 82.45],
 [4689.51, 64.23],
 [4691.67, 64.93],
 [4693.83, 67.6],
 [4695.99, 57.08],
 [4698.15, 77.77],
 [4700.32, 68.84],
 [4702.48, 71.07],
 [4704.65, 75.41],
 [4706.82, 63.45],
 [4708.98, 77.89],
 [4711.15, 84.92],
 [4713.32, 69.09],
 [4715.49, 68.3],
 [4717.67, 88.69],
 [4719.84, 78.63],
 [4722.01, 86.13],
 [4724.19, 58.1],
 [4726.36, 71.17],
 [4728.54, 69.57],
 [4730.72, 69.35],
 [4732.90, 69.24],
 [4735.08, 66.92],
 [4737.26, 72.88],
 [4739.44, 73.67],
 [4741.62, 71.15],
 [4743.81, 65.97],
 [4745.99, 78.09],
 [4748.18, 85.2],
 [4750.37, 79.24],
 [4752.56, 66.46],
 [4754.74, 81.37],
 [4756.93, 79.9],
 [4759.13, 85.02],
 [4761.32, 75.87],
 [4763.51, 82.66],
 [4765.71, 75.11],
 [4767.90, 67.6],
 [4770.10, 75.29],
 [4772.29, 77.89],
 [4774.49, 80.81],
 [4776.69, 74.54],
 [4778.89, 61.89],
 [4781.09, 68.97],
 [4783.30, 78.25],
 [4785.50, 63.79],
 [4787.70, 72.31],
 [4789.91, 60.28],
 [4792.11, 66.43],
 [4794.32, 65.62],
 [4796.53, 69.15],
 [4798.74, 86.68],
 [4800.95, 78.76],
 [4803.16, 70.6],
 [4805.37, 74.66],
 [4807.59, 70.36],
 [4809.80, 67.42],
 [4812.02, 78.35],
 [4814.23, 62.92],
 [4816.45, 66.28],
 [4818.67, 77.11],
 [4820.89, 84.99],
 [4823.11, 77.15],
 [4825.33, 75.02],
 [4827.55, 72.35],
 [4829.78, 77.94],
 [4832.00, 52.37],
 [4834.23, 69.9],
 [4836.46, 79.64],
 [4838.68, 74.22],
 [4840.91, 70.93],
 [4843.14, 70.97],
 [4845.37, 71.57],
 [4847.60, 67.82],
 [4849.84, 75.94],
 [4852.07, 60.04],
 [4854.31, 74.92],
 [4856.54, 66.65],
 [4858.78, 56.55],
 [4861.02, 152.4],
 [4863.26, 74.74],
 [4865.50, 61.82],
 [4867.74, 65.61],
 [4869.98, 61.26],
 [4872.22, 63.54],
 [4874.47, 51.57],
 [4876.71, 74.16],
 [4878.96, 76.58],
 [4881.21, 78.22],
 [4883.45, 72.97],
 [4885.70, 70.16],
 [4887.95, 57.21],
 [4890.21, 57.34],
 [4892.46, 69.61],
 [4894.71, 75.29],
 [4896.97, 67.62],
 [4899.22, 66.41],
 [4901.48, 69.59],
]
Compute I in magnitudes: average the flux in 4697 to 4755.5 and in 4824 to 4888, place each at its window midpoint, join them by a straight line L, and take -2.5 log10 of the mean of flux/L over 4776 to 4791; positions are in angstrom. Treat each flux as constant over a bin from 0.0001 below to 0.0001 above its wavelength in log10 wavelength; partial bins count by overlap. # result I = 0.07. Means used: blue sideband 73.6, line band 68.4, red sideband 71.9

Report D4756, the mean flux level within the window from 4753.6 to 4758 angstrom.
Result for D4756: 80.6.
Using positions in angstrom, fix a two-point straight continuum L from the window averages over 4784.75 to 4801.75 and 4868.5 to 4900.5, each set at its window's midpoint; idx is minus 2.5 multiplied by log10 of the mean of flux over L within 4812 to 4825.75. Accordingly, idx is -0.07 mag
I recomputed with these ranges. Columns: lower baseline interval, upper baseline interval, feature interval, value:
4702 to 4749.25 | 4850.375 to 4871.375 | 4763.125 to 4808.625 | 0.026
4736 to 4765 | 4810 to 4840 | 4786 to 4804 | 0.049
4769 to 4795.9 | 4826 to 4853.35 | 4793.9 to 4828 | -0.050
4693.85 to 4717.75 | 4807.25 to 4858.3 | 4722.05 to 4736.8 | 0.046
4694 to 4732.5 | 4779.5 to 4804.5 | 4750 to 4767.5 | -0.090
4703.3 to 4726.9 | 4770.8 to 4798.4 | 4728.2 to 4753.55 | 0.011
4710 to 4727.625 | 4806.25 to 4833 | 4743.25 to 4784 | -0.028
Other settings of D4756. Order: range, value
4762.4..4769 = 75.1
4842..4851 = 71.5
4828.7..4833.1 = 65.2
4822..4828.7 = 74.8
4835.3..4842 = 74.9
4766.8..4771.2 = 71.6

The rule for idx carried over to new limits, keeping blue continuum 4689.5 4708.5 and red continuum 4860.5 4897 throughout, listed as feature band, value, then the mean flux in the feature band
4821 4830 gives -0.09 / 76.4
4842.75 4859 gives 0.03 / 68.6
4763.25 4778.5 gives -0.09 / 75.3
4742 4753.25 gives -0.09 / 75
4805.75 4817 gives 0.01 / 69.5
